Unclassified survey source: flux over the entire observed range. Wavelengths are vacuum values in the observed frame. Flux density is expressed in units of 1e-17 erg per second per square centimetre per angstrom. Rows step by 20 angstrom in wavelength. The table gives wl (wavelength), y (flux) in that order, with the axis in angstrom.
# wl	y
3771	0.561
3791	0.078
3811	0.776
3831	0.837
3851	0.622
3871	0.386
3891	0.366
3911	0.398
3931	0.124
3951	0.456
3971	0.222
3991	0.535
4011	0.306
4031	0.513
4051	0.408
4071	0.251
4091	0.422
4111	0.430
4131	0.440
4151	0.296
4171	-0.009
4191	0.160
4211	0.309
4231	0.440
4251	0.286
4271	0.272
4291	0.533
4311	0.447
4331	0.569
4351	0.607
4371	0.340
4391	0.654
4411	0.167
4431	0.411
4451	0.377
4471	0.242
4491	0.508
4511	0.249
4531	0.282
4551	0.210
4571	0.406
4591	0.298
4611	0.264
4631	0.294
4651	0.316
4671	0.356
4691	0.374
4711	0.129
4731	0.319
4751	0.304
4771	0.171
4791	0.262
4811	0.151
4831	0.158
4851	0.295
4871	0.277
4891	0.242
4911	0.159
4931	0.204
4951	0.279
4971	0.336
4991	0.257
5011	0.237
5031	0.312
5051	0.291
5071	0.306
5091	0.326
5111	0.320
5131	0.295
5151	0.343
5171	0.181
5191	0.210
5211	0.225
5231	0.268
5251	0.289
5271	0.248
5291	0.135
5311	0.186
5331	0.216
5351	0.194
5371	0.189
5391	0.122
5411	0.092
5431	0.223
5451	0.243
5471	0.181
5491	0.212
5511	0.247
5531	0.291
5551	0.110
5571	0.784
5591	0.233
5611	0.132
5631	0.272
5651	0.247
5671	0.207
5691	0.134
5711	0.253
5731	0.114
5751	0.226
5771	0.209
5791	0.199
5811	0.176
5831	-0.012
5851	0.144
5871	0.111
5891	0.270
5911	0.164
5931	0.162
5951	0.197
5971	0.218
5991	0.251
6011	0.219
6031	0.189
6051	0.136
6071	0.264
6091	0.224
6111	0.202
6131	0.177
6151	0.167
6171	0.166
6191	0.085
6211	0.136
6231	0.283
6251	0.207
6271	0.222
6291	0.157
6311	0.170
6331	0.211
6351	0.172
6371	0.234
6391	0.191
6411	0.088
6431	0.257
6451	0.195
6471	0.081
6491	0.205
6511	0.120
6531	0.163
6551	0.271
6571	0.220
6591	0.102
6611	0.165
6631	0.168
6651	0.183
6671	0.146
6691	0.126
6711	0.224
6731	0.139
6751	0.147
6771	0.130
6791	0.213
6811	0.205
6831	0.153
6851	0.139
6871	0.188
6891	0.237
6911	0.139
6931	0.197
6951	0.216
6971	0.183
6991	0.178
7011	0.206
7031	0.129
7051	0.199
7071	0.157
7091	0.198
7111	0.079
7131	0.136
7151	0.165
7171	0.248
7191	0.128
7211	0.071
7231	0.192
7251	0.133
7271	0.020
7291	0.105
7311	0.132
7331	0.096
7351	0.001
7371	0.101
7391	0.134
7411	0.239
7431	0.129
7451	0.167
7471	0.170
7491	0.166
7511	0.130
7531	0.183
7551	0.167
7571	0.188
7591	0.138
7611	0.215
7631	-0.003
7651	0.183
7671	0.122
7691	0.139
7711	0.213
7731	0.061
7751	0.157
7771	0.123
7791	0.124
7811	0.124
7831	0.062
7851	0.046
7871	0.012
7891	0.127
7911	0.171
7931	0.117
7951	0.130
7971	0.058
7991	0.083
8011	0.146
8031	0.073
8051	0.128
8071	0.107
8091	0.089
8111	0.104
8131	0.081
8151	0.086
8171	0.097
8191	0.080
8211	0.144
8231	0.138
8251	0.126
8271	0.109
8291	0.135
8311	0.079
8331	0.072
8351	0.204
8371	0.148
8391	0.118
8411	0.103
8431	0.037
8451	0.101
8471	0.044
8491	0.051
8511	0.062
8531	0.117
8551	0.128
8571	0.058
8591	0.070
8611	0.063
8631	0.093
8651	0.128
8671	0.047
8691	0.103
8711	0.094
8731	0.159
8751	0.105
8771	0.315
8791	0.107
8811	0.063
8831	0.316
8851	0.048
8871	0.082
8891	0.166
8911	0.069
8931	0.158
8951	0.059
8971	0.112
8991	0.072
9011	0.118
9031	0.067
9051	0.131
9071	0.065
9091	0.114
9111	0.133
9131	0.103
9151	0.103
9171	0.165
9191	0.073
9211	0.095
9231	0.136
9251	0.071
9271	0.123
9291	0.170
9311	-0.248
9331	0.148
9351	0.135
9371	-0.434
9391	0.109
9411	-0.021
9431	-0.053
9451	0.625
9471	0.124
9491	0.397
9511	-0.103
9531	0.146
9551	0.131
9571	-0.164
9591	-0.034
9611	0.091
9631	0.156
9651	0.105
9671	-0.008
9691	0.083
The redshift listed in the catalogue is 1.547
